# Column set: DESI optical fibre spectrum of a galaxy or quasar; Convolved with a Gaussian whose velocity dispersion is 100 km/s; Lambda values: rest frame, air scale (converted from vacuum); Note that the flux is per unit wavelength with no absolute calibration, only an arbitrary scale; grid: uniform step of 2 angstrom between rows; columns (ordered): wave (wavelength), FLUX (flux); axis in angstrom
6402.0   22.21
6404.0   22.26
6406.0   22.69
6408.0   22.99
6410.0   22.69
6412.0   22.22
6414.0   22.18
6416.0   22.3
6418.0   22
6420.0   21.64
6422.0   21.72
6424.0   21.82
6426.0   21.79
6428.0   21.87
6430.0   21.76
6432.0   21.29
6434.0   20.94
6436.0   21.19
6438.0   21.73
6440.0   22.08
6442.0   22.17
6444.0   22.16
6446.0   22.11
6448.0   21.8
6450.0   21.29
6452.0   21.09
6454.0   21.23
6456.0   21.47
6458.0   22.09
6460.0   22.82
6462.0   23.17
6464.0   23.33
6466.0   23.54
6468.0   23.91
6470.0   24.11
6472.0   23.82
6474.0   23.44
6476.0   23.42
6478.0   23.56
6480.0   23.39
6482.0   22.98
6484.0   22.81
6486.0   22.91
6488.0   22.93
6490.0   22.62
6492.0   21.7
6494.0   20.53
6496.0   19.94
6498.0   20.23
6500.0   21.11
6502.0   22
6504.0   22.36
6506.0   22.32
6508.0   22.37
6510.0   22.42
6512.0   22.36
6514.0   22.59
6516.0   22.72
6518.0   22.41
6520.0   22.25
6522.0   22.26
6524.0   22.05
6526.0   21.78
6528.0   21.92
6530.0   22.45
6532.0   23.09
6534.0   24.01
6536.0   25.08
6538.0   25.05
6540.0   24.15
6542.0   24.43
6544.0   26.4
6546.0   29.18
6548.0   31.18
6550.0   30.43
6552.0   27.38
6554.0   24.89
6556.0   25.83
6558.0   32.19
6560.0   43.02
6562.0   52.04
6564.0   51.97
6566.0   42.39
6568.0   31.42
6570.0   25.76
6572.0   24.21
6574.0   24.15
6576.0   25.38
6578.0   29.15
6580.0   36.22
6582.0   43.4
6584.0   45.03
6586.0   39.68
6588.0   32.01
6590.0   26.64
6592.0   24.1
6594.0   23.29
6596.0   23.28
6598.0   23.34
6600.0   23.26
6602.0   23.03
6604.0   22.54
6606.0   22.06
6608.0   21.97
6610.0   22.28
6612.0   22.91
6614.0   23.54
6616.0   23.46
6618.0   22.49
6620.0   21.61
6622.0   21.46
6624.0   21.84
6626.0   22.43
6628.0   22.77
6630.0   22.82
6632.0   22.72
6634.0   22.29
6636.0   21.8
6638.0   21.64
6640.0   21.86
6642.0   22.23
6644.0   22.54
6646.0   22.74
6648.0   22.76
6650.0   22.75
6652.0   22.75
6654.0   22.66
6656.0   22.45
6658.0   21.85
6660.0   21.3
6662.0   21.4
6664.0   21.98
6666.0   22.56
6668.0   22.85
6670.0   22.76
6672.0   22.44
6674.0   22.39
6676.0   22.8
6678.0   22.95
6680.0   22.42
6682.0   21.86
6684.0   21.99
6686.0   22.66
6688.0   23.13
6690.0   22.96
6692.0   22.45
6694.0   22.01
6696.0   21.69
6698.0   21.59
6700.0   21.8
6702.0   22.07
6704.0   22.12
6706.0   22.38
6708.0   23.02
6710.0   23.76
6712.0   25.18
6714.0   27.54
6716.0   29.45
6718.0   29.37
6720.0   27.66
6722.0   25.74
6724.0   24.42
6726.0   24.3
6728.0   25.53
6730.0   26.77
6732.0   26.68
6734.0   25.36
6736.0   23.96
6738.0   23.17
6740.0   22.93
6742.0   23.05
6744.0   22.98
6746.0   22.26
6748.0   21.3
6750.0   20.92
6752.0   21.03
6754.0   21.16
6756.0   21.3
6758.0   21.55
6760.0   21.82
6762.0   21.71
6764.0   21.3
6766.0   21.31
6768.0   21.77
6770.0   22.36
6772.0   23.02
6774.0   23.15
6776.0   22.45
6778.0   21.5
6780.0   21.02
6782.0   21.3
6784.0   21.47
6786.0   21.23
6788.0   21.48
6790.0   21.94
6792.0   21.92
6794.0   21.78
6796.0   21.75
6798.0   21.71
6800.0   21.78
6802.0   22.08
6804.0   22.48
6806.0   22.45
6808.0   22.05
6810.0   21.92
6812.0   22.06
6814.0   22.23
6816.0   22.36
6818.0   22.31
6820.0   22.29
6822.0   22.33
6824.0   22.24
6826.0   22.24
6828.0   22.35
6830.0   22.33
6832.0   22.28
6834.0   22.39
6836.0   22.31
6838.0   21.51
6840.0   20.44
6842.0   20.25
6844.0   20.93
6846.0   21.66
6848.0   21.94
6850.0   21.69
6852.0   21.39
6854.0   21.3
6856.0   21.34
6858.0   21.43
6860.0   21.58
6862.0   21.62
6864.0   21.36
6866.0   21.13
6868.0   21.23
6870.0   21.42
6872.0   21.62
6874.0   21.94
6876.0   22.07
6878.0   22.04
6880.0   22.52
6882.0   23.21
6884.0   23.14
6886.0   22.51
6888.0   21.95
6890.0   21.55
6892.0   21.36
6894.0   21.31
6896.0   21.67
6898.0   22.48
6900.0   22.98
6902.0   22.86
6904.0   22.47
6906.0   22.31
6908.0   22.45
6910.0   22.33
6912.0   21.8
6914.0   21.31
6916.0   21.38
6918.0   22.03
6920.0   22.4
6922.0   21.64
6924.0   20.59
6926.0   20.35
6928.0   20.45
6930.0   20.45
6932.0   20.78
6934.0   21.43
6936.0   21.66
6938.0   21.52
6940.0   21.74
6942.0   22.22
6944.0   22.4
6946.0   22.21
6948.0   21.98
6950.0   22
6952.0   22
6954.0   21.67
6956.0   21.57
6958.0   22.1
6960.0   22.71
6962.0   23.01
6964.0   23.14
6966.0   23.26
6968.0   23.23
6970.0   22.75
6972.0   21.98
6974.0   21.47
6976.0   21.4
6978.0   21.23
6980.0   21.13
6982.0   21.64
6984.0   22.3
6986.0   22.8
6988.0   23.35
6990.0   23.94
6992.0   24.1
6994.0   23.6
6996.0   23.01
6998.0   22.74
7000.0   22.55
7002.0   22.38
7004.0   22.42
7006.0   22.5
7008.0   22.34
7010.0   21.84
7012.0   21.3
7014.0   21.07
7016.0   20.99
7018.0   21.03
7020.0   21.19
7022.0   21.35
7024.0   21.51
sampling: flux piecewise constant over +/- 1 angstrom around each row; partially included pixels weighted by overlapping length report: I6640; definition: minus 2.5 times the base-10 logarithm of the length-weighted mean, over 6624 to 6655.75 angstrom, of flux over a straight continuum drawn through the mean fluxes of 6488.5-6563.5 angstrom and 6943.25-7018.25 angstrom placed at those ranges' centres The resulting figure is 0.10 mag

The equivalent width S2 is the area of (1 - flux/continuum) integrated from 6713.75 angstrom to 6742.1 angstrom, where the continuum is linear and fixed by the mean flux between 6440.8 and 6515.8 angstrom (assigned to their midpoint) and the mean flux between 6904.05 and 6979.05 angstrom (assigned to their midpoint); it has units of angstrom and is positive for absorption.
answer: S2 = -4.7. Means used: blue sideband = 22.4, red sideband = 21.9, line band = 25.8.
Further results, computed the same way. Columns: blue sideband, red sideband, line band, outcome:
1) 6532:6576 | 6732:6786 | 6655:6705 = 6.10 angstrom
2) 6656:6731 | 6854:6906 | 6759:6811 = 1.94 angstrom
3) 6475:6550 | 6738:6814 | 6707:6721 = -2.75 angstrom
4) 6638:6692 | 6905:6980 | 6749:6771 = 0.74 angstrom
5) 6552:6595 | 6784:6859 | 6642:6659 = 4.12 angstrom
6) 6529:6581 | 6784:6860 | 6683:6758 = 3.93 angstrom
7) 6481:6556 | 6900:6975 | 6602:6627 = 0.77 angstrom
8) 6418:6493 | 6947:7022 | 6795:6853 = 0.94 angstrom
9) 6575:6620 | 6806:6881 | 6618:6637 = 3.05 angstrom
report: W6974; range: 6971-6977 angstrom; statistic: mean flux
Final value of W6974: 21.6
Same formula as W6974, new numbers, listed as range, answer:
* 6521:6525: 22.2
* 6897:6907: 22.6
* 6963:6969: 23.2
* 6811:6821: 22.2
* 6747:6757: 21.1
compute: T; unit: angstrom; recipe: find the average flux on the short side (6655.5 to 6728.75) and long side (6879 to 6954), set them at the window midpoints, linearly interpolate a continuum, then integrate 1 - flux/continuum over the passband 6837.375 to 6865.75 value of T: 1.3 angstrom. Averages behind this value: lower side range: 23.4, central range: 21.3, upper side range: 21.9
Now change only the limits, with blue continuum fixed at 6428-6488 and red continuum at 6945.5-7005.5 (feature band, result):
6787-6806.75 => 0.5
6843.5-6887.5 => 1.3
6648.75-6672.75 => 0.2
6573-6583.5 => -4.6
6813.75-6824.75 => 0.1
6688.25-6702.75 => 0.2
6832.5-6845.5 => 0.6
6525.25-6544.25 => -1.1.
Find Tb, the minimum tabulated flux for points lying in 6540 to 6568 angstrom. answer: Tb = 24.15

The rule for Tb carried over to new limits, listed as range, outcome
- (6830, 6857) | 20.25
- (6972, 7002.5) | 21.13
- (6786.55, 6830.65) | 21.48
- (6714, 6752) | 20.92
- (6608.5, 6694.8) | 21.3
